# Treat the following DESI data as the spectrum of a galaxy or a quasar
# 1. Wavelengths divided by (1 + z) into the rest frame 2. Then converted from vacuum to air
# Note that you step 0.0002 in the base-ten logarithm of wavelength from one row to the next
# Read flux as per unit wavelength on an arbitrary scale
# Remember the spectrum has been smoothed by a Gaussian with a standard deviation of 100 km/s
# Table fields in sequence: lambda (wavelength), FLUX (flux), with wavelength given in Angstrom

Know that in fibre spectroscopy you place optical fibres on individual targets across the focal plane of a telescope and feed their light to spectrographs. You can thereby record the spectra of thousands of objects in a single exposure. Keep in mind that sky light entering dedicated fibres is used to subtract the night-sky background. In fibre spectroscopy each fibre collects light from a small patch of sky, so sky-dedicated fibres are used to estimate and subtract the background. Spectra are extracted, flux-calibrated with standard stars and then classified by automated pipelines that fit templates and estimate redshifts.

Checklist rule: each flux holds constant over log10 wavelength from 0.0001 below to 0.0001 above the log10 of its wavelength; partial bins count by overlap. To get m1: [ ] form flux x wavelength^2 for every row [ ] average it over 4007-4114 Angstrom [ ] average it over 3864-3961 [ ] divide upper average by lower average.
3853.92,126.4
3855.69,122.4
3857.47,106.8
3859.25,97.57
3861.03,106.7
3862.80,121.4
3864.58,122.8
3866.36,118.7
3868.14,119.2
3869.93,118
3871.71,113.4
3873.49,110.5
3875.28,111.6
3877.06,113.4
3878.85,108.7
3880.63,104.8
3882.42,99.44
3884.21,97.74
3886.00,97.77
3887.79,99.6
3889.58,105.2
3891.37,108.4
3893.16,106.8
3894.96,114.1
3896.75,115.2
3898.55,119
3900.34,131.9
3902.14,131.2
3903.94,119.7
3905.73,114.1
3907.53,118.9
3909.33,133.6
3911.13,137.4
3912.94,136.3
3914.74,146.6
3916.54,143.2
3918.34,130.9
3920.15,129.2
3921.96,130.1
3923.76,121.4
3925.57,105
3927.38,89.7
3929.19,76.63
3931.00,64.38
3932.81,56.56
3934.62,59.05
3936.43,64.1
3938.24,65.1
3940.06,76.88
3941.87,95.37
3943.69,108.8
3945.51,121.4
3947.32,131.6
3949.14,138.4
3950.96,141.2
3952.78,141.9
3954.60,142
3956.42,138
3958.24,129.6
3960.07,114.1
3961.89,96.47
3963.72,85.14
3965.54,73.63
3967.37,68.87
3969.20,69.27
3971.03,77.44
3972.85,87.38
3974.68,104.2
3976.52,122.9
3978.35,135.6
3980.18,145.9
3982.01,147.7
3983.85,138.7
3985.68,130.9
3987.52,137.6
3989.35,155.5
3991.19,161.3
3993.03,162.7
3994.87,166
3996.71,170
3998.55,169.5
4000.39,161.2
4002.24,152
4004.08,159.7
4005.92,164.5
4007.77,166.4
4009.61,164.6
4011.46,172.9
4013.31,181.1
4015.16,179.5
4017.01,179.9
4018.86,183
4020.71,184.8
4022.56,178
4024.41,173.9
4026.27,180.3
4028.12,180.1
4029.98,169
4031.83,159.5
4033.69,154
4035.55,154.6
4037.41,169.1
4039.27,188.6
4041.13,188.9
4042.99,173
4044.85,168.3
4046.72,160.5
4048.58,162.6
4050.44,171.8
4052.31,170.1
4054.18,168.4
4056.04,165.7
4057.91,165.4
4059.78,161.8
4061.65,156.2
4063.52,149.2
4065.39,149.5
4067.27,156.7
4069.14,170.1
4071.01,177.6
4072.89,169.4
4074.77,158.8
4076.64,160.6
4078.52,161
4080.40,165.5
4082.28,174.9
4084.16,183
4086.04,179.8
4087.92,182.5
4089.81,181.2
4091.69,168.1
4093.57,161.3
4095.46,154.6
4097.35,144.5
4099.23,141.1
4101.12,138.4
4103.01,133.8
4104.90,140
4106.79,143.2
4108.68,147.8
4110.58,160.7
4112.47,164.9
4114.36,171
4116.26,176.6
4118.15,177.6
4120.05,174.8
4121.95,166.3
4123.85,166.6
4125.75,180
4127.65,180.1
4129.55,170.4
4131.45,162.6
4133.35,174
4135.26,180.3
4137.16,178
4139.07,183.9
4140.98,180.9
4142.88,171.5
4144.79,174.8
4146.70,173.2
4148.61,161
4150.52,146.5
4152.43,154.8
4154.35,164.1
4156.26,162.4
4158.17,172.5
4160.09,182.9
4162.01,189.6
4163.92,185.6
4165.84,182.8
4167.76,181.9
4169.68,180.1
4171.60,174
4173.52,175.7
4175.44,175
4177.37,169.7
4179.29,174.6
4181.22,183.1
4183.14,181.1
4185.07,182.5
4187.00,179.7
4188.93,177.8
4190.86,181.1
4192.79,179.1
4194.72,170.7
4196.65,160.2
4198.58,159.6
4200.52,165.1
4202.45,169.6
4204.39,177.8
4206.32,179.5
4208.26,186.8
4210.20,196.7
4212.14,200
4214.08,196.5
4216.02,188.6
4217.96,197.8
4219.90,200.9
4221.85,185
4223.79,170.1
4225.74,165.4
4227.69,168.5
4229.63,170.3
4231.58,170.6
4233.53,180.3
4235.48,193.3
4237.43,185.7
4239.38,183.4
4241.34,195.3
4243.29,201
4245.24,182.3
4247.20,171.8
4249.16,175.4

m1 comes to 1.58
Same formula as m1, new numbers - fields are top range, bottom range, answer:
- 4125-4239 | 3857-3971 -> 1.85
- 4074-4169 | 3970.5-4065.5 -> 1.10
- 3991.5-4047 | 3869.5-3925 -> 1.53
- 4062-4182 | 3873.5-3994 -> 1.62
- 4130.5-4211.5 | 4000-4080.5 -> 1.11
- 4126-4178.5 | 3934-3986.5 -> 1.75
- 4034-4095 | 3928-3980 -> 1.77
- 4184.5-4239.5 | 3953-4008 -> 1.54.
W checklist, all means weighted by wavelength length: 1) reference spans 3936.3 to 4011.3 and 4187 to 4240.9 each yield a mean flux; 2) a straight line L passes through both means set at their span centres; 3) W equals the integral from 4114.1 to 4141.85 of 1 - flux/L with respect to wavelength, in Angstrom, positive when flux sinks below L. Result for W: -2.3 Angstrom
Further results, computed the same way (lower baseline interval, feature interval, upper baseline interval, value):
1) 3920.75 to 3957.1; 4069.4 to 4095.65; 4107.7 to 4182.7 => -3.2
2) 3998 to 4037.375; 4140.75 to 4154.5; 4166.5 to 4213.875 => 0.8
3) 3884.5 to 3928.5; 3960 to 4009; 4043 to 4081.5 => 3.9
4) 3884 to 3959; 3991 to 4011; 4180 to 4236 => -4.9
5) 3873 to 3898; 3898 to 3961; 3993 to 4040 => 6.4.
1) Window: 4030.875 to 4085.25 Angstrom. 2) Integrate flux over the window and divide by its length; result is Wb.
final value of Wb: 166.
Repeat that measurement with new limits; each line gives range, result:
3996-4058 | 170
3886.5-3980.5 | 110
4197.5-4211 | 176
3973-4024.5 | 158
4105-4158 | 168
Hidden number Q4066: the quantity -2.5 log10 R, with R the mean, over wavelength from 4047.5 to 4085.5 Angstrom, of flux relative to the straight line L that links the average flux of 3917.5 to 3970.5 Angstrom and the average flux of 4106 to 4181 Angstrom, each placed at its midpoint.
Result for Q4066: -0.14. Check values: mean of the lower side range 102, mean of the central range 165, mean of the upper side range 172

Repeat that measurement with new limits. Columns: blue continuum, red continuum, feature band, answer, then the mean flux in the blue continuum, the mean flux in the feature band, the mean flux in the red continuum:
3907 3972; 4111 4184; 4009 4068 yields -0.22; 107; 169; 174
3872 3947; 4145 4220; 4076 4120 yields -0.04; 108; 162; 177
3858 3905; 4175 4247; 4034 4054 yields -0.17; 112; 170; 181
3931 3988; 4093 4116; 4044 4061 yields -0.22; 107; 166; 151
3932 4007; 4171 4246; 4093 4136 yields -0.03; 121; 161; 180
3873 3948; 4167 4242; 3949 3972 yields 0.12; 108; 108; 180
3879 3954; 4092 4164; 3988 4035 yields -0.24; 111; 169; 165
